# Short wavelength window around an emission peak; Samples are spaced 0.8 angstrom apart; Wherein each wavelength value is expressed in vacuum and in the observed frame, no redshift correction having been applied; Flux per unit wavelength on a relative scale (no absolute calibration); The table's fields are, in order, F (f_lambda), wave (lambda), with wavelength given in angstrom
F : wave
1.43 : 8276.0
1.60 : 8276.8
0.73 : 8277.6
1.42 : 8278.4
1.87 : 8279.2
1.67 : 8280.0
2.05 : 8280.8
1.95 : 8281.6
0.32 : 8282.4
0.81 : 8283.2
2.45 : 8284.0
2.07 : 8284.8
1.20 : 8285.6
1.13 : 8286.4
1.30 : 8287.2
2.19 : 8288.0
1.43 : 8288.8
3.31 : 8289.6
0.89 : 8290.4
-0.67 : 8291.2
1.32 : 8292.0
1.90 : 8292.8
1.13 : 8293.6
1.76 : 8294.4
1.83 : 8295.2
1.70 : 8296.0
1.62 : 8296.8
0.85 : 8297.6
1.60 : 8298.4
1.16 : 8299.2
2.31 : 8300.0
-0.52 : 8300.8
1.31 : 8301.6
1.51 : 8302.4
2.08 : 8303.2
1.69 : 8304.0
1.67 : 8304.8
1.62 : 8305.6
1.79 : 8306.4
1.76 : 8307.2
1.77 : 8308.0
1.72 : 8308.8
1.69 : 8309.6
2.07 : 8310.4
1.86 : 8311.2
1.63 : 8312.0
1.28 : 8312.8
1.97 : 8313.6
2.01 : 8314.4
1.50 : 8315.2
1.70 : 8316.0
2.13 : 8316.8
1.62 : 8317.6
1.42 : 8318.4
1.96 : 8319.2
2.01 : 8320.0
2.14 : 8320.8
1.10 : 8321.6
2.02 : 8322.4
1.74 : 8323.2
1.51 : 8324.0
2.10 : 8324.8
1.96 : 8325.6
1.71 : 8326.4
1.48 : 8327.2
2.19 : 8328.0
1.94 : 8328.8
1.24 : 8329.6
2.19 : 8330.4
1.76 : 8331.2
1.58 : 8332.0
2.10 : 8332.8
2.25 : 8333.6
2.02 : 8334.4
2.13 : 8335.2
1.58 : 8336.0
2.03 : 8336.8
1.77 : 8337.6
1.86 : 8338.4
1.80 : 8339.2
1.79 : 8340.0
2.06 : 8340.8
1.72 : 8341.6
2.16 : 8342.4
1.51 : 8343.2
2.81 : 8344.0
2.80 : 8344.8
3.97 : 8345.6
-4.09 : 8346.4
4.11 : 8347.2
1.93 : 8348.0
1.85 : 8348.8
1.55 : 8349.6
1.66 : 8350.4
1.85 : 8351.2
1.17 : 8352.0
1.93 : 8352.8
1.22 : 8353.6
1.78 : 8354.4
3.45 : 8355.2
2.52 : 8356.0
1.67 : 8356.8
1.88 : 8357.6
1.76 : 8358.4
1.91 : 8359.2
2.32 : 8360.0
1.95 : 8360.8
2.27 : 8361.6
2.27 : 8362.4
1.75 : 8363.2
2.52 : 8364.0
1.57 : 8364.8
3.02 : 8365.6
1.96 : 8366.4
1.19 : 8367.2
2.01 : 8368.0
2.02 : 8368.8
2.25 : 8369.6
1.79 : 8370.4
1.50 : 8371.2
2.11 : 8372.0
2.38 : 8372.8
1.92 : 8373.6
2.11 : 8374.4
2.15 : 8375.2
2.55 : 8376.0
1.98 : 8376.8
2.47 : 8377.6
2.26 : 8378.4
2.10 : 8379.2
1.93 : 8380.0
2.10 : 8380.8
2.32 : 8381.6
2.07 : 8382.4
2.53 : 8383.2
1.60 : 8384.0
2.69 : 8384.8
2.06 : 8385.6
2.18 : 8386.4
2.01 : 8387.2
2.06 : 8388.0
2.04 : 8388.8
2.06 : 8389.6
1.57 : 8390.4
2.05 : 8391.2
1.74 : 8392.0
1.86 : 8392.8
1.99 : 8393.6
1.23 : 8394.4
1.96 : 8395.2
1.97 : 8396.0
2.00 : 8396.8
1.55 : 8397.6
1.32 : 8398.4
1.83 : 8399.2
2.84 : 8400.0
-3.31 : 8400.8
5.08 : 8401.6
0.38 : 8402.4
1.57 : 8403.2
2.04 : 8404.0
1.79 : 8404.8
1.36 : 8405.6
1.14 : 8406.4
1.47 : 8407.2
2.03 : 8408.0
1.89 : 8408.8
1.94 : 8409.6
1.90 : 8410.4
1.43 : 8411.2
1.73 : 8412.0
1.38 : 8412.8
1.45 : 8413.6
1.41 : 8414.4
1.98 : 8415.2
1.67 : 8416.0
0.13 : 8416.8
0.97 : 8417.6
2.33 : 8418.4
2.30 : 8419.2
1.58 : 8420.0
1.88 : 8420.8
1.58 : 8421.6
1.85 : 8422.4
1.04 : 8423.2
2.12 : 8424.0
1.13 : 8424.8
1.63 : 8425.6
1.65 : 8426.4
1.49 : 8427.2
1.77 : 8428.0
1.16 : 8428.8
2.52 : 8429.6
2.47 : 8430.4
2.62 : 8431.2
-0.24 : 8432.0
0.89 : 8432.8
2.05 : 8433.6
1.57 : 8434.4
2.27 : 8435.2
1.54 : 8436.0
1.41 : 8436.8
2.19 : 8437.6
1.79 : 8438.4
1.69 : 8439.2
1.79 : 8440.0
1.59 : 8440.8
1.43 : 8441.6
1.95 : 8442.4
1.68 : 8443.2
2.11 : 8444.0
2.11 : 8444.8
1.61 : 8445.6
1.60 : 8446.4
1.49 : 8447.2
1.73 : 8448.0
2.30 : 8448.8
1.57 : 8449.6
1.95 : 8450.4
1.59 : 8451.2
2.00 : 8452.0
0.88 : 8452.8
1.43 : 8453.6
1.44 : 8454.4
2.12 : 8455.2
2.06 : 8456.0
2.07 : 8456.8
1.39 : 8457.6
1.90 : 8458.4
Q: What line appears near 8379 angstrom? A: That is Mg II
